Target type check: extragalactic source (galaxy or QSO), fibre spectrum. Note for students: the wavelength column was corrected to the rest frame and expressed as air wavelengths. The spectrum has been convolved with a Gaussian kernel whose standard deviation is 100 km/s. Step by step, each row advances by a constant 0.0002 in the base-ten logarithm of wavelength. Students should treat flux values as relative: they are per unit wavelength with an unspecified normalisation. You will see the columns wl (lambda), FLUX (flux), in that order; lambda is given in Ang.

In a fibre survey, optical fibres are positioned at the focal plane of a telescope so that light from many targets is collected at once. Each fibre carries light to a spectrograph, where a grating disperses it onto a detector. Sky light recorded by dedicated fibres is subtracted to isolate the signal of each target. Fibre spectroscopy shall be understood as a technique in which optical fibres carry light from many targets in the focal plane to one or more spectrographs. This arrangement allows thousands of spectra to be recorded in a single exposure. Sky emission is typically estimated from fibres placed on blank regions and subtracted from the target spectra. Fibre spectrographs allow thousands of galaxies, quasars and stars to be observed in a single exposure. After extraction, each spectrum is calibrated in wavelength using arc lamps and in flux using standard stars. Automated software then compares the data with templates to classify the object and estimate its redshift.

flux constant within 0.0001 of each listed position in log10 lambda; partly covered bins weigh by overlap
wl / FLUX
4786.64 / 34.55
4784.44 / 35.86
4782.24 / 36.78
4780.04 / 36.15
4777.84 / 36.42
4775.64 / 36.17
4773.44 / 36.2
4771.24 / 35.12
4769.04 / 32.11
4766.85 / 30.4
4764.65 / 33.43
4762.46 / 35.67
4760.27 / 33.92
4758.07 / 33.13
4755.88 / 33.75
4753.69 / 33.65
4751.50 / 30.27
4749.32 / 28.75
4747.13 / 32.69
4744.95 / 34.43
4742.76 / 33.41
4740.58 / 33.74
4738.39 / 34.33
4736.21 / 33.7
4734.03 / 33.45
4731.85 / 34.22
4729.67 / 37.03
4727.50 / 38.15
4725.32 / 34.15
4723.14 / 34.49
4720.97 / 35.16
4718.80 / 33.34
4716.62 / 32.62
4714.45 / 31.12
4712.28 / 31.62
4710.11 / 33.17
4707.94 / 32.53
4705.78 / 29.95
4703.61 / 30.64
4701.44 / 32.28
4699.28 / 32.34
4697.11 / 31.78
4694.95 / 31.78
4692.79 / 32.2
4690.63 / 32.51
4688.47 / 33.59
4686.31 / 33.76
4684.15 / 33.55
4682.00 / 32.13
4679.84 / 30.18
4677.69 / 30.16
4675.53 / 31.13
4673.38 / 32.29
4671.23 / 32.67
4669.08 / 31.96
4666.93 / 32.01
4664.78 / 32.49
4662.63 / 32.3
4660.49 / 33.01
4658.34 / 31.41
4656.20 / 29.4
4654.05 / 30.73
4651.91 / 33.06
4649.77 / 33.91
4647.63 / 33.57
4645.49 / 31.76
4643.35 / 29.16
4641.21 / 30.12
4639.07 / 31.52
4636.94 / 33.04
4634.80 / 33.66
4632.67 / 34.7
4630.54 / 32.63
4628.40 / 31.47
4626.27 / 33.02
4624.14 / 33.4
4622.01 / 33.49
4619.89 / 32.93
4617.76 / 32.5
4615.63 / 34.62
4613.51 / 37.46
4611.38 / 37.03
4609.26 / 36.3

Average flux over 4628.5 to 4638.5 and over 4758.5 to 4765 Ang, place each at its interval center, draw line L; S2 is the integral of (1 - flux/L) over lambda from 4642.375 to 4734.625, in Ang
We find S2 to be 3.2 Ang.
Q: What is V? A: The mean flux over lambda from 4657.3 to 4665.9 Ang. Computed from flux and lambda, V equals 32.3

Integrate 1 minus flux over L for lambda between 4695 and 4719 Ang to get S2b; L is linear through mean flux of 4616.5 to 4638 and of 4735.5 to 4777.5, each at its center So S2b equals 1.0 Ang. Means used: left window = 33.1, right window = 33.5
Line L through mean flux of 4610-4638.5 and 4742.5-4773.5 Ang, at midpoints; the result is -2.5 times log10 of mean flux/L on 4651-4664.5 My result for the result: 0.06 mag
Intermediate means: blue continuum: 33.8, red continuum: 33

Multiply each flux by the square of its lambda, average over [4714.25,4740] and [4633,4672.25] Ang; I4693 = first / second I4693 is 1.11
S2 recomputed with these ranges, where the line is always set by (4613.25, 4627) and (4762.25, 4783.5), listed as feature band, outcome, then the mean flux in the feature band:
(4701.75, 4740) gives 1.1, 33.5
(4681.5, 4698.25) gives 0.8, 32.7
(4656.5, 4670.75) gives 0.8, 32.1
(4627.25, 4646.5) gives 1.1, 32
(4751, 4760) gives 0.4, 32.9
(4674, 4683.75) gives 0.9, 31.2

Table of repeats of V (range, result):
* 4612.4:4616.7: 36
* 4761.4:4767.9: 33.2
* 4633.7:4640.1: 32.8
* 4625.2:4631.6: 32.3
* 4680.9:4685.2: 32.8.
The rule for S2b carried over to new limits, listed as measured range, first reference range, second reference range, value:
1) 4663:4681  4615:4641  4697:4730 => 0.8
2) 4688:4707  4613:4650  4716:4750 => 1.0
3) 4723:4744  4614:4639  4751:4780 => -0.5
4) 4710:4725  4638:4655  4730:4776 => -0.1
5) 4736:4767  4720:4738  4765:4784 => 1.7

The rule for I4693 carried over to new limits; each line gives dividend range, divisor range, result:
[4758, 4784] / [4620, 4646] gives 1.14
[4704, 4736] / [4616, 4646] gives 1.08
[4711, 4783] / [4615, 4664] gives 1.10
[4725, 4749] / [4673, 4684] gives 1.12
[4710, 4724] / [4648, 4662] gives 1.06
